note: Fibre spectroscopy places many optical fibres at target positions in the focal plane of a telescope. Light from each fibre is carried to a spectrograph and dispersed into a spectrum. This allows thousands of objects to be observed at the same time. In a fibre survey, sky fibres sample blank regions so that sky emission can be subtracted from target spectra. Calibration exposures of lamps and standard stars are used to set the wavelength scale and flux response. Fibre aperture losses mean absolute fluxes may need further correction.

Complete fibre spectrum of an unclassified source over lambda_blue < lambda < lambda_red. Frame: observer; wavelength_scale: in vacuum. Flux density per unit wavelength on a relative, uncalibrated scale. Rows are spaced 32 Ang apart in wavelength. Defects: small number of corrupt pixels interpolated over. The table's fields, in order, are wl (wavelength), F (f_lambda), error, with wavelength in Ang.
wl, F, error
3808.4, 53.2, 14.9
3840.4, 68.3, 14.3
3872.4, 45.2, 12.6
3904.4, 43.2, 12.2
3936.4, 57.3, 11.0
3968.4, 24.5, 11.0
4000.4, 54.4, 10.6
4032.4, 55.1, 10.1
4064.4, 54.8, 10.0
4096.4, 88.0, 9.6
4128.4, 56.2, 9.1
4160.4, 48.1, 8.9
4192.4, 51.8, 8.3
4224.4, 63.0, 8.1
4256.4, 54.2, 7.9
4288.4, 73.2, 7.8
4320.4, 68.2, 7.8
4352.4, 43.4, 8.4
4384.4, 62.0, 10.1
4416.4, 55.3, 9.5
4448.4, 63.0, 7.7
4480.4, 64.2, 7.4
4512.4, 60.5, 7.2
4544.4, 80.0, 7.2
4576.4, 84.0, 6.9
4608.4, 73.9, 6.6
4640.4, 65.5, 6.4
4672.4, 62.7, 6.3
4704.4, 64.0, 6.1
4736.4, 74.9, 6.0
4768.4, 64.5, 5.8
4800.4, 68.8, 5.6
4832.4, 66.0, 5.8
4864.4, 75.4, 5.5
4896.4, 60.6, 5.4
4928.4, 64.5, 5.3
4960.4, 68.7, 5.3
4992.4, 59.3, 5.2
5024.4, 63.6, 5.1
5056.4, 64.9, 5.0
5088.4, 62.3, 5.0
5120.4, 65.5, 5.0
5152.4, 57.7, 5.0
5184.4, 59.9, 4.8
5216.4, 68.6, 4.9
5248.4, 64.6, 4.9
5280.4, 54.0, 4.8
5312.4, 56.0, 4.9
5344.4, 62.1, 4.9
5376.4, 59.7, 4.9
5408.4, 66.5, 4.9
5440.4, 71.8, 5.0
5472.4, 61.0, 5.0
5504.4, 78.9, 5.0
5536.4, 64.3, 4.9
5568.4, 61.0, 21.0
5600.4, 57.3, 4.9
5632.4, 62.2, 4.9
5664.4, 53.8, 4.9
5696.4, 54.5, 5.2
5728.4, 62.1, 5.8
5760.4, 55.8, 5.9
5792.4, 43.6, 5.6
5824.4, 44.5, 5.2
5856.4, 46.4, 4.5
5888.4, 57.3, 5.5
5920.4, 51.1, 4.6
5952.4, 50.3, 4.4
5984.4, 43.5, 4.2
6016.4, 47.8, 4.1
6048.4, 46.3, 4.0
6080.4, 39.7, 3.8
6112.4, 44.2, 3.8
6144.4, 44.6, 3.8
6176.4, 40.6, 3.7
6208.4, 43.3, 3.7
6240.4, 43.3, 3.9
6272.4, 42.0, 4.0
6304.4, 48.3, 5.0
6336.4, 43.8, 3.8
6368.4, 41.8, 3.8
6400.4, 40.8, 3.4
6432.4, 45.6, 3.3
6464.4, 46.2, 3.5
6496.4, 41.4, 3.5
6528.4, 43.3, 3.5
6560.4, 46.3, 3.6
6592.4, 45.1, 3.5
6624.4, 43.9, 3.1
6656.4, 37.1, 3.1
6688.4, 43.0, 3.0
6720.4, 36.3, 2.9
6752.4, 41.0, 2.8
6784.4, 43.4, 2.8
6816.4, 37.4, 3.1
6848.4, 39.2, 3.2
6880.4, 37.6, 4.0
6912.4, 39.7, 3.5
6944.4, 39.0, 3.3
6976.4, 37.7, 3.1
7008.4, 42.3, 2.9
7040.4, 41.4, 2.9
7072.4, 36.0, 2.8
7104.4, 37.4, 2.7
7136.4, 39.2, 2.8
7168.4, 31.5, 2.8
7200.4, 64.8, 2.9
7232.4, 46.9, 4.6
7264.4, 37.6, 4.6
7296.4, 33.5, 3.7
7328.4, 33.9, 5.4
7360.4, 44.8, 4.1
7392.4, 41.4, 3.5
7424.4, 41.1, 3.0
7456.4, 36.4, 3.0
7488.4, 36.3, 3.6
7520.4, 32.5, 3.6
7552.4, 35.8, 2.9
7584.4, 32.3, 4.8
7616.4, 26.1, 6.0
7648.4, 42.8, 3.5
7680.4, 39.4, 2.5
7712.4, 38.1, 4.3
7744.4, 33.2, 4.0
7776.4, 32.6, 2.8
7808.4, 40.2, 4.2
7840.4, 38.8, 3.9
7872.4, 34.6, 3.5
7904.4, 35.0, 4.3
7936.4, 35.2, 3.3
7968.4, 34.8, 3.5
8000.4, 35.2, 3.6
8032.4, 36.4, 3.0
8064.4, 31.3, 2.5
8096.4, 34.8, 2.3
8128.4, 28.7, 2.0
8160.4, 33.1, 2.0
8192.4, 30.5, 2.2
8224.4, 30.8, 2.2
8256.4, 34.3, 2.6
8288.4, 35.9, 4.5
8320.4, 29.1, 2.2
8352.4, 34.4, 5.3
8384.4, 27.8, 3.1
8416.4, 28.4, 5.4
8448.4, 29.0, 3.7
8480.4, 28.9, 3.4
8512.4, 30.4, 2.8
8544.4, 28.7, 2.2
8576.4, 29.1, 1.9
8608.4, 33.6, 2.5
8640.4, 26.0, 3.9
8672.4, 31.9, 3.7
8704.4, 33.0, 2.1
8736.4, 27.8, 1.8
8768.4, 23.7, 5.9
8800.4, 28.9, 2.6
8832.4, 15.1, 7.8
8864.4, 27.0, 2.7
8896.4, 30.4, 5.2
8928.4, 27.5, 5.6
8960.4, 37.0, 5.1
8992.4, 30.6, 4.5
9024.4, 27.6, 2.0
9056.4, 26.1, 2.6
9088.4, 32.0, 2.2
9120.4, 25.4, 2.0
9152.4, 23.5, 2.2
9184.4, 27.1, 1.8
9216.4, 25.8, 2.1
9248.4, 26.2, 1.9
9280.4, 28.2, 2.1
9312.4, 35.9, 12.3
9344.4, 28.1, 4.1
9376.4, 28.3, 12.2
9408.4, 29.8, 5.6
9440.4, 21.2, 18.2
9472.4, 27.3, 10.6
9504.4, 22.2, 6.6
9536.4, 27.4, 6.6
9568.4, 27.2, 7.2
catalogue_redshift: 0.10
